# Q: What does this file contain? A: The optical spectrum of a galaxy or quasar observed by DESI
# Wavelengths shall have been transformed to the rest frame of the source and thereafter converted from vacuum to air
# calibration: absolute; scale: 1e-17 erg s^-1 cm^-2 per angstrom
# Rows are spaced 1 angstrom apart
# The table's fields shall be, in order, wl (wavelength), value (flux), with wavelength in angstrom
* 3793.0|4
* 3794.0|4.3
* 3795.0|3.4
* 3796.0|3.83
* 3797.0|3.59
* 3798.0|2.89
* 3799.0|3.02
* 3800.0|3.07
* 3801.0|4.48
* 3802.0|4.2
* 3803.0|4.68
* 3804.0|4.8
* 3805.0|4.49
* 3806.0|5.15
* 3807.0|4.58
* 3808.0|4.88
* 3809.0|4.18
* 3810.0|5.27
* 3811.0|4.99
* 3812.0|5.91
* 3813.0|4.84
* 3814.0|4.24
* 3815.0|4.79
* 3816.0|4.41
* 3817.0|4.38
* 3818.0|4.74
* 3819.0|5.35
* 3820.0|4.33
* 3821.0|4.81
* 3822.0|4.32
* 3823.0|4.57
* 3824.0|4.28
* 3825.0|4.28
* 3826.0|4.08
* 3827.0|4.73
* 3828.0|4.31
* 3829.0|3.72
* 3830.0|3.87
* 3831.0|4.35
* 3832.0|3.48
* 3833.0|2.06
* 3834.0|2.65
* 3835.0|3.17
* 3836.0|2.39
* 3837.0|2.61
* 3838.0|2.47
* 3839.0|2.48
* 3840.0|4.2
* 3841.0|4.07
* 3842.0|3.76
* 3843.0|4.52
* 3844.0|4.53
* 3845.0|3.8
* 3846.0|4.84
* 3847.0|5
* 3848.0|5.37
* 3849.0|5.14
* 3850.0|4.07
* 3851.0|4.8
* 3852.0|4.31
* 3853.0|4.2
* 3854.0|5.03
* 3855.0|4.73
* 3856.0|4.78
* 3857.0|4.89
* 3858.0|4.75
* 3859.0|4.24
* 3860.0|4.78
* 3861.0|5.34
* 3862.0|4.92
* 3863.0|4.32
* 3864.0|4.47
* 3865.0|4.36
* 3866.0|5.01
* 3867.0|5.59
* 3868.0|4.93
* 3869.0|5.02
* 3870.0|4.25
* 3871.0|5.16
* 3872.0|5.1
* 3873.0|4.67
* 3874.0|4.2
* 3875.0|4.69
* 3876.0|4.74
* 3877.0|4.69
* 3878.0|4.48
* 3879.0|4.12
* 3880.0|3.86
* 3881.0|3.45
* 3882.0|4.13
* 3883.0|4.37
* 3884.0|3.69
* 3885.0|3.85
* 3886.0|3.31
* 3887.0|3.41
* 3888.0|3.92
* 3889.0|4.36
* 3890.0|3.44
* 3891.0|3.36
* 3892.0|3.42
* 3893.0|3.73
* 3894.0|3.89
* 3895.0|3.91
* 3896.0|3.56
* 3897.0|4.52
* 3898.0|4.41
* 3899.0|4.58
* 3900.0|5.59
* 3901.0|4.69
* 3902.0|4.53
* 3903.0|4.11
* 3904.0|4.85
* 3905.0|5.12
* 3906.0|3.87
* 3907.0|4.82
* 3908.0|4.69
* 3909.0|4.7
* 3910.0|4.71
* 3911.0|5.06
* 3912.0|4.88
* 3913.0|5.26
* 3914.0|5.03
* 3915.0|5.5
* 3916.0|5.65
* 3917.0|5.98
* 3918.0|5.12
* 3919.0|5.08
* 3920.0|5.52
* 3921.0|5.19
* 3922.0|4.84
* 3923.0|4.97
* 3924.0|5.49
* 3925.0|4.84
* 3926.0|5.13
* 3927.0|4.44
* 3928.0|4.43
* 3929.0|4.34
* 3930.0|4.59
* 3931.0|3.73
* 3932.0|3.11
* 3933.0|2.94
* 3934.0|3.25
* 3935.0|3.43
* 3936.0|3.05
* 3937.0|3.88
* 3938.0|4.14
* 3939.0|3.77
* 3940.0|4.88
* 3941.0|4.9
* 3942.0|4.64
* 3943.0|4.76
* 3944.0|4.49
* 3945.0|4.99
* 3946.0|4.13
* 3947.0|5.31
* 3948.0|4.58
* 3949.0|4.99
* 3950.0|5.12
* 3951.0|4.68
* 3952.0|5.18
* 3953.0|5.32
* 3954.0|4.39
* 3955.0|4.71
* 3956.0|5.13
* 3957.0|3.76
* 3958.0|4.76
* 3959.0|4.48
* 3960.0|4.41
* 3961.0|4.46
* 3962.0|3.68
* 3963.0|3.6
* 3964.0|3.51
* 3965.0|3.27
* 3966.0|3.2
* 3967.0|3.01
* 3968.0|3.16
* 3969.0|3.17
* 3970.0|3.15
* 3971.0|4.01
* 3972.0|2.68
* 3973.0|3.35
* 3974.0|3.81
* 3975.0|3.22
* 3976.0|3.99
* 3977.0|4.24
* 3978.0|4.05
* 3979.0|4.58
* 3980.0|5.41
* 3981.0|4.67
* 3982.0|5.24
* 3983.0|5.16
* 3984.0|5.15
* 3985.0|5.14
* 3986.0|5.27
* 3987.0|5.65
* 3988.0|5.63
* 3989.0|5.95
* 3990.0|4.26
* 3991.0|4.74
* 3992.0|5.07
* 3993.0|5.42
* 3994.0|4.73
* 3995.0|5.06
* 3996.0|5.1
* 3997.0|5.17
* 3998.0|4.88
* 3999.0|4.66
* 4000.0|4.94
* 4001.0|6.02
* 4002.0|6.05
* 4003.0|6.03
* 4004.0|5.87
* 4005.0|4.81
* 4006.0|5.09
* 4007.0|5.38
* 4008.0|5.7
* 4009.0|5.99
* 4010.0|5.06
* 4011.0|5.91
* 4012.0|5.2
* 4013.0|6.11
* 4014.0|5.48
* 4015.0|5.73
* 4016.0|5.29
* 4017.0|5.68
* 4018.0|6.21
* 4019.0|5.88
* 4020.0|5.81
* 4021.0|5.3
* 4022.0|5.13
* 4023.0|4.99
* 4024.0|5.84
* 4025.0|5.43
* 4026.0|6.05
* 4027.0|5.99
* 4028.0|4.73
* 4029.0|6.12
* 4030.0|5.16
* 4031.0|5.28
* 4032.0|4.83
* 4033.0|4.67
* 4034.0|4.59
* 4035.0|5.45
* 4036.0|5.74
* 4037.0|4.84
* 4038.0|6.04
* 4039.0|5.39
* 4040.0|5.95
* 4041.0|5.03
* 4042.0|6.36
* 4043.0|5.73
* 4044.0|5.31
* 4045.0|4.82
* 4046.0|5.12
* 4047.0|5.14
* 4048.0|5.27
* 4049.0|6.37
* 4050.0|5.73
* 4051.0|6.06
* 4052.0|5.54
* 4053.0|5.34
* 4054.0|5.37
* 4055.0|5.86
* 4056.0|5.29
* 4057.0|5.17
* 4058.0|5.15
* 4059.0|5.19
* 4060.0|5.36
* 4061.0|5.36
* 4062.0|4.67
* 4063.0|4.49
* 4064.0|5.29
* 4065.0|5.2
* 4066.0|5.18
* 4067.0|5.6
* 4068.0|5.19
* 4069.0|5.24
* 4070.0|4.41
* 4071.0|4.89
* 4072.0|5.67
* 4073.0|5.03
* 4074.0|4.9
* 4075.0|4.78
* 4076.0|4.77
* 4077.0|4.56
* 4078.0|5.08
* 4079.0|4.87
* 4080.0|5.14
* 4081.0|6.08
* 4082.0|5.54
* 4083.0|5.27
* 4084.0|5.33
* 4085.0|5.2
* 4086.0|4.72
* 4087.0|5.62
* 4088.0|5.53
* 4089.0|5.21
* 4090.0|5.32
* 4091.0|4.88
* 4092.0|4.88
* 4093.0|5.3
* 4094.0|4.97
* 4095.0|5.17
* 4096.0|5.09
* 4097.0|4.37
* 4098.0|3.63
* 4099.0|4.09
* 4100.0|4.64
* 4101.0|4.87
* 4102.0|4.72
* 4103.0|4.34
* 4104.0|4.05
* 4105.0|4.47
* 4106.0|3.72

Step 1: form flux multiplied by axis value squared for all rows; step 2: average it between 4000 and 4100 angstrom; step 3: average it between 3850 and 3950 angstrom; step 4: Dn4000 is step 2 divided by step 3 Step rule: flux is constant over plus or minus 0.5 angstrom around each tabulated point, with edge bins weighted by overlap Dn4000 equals 1.27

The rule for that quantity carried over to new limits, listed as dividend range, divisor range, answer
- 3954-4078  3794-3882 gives 1.27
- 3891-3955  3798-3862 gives 1.12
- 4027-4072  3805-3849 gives 1.41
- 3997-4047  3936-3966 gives 1.28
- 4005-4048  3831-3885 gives 1.39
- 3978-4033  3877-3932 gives 1.26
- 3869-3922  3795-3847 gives 1.14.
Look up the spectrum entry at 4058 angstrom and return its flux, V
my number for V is 5.15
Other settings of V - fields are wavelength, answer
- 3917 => 5.98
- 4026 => 6.05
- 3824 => 4.28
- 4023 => 4.99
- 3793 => 4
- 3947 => 5.31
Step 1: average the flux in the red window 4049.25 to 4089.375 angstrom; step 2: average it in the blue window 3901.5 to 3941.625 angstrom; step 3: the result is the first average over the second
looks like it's 1.1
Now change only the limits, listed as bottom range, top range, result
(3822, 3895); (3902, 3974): 1.05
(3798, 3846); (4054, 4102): 1.23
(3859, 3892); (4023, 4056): 1.25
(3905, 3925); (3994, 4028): 1.08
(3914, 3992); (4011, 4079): 1.20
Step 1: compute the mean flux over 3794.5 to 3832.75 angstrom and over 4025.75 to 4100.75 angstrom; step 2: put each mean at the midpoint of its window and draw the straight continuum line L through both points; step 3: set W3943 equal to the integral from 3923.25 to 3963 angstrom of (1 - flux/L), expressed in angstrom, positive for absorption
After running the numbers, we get 3.1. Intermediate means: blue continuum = 4.33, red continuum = 5.21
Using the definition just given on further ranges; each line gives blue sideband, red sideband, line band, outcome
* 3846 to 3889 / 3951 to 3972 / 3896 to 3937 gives -3.6 angstrom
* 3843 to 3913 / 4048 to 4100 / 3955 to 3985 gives 4.7 angstrom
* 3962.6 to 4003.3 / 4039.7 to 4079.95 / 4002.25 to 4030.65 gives -4.3 angstrom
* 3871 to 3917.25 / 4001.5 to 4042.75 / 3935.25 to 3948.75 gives 1.1 angstrom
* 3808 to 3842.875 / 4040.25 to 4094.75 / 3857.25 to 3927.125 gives -2.9 angstrom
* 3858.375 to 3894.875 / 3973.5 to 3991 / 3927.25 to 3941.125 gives 2.1 angstrom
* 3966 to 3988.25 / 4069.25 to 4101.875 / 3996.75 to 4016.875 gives -4.7 angstrom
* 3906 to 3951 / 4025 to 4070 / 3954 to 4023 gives 3.0 angstrom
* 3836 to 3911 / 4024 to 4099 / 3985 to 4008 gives -1.6 angstrom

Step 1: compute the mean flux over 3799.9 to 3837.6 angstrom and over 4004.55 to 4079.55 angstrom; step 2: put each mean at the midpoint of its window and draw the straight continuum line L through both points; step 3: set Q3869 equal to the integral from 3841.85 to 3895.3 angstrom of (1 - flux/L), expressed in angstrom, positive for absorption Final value 1.0 angstrom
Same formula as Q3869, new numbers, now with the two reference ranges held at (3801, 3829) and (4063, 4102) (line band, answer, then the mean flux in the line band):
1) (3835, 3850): 2.4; 3.92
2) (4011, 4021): -1.6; 5.7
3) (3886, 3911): 2.6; 4.25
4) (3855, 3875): -0.3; 4.77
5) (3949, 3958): 0.1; 4.8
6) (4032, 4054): -2.1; 5.44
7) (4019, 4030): -1.3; 5.54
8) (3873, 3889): 2.2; 4.09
